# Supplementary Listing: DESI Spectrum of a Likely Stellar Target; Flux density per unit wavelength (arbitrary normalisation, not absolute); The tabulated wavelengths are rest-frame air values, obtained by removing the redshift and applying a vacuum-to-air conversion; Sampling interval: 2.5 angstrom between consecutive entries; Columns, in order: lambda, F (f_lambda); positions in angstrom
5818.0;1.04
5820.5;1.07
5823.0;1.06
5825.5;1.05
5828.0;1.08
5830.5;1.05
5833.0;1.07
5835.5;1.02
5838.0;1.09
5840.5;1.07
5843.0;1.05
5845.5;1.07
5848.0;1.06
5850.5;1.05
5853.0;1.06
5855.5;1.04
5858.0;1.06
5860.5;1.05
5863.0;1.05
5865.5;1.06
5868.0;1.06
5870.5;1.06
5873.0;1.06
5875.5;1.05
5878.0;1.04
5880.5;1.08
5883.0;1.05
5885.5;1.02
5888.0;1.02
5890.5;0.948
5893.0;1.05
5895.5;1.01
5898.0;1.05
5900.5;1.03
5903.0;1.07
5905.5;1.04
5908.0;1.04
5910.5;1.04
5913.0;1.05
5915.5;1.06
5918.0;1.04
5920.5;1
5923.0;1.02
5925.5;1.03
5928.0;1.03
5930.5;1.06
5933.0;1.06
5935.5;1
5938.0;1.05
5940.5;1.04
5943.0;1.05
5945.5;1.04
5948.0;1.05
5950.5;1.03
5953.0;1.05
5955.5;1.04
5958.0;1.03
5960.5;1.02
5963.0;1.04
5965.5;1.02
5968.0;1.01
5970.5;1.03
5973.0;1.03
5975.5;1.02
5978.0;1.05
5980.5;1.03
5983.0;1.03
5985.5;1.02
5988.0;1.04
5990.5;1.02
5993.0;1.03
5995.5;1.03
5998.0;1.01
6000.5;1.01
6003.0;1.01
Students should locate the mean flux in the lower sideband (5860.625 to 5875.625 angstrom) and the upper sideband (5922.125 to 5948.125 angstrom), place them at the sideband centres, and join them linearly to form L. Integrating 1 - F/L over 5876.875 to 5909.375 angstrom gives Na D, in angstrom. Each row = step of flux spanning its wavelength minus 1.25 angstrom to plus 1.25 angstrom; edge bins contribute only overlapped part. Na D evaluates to 0.5 angstrom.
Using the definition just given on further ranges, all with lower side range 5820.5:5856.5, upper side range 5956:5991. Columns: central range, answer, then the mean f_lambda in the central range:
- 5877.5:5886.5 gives 0.0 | 1.05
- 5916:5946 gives 0.1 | 1.04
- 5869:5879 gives 0.0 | 1.05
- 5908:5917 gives -0.1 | 1.05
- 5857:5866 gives 0.0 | 1.05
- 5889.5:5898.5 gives 0.3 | 1.01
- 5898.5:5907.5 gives 0.0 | 1.05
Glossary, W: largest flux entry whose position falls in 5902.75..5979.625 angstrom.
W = 1.07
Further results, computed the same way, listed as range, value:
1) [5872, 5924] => 1.08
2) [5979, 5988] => 1.04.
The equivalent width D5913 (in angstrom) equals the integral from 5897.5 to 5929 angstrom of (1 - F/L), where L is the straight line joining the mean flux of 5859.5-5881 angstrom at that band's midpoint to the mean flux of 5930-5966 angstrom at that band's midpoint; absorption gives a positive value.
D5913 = 0.2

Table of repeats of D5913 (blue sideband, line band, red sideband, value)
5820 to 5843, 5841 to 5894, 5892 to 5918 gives 0.27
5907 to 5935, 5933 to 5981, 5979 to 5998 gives -0.07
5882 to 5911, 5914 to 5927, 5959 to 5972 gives -0.03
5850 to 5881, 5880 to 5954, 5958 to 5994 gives 0.41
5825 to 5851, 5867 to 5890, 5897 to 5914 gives 0.13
